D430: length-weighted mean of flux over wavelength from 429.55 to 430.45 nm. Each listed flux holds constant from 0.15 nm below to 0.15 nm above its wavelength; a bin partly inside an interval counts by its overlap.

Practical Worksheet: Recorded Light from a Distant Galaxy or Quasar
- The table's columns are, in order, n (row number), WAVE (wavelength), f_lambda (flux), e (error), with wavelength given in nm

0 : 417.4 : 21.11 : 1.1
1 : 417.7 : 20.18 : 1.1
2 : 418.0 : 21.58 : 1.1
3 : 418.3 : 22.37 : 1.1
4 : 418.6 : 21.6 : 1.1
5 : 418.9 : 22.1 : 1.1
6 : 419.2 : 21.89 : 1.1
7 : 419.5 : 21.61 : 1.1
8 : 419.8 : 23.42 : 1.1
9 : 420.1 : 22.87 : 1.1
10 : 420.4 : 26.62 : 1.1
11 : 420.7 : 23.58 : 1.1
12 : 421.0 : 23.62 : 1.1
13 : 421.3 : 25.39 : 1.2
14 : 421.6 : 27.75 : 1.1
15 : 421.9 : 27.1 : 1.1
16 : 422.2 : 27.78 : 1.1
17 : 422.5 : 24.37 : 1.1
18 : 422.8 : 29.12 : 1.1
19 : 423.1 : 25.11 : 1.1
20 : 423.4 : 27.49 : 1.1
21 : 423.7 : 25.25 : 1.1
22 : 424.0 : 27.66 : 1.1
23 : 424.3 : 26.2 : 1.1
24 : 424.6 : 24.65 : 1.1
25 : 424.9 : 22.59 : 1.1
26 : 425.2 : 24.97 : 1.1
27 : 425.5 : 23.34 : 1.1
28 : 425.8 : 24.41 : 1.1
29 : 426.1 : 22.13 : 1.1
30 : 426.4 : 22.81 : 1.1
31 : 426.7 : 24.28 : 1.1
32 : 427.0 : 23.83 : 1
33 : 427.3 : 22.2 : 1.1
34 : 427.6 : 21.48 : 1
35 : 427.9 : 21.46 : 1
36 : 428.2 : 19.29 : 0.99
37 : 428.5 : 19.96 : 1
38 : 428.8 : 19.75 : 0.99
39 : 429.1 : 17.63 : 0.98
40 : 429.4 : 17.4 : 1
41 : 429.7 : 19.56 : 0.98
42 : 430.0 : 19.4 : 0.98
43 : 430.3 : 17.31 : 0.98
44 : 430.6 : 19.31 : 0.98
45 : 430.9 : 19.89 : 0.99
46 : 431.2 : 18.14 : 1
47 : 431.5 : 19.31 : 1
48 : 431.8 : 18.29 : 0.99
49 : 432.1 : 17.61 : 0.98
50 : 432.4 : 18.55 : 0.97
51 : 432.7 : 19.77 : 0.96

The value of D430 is 18.8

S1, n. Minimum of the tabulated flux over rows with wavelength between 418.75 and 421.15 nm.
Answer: 21.61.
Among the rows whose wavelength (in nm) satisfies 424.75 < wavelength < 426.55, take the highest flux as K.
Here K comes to 24.97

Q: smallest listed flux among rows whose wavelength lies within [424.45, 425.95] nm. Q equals 22.59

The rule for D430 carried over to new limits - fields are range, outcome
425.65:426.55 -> 23.1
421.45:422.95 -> 27.2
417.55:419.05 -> 21.6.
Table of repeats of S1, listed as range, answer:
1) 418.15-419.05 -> 21.6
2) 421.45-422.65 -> 24.37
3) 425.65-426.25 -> 22.13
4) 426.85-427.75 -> 21.48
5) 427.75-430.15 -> 17.4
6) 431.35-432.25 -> 17.61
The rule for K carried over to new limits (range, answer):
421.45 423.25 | 29.12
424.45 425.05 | 24.65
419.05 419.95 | 23.42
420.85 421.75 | 27.75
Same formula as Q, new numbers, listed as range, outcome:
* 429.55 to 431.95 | 17.31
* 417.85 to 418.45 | 21.58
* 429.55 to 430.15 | 19.4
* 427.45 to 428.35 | 19.29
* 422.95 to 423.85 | 25.11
